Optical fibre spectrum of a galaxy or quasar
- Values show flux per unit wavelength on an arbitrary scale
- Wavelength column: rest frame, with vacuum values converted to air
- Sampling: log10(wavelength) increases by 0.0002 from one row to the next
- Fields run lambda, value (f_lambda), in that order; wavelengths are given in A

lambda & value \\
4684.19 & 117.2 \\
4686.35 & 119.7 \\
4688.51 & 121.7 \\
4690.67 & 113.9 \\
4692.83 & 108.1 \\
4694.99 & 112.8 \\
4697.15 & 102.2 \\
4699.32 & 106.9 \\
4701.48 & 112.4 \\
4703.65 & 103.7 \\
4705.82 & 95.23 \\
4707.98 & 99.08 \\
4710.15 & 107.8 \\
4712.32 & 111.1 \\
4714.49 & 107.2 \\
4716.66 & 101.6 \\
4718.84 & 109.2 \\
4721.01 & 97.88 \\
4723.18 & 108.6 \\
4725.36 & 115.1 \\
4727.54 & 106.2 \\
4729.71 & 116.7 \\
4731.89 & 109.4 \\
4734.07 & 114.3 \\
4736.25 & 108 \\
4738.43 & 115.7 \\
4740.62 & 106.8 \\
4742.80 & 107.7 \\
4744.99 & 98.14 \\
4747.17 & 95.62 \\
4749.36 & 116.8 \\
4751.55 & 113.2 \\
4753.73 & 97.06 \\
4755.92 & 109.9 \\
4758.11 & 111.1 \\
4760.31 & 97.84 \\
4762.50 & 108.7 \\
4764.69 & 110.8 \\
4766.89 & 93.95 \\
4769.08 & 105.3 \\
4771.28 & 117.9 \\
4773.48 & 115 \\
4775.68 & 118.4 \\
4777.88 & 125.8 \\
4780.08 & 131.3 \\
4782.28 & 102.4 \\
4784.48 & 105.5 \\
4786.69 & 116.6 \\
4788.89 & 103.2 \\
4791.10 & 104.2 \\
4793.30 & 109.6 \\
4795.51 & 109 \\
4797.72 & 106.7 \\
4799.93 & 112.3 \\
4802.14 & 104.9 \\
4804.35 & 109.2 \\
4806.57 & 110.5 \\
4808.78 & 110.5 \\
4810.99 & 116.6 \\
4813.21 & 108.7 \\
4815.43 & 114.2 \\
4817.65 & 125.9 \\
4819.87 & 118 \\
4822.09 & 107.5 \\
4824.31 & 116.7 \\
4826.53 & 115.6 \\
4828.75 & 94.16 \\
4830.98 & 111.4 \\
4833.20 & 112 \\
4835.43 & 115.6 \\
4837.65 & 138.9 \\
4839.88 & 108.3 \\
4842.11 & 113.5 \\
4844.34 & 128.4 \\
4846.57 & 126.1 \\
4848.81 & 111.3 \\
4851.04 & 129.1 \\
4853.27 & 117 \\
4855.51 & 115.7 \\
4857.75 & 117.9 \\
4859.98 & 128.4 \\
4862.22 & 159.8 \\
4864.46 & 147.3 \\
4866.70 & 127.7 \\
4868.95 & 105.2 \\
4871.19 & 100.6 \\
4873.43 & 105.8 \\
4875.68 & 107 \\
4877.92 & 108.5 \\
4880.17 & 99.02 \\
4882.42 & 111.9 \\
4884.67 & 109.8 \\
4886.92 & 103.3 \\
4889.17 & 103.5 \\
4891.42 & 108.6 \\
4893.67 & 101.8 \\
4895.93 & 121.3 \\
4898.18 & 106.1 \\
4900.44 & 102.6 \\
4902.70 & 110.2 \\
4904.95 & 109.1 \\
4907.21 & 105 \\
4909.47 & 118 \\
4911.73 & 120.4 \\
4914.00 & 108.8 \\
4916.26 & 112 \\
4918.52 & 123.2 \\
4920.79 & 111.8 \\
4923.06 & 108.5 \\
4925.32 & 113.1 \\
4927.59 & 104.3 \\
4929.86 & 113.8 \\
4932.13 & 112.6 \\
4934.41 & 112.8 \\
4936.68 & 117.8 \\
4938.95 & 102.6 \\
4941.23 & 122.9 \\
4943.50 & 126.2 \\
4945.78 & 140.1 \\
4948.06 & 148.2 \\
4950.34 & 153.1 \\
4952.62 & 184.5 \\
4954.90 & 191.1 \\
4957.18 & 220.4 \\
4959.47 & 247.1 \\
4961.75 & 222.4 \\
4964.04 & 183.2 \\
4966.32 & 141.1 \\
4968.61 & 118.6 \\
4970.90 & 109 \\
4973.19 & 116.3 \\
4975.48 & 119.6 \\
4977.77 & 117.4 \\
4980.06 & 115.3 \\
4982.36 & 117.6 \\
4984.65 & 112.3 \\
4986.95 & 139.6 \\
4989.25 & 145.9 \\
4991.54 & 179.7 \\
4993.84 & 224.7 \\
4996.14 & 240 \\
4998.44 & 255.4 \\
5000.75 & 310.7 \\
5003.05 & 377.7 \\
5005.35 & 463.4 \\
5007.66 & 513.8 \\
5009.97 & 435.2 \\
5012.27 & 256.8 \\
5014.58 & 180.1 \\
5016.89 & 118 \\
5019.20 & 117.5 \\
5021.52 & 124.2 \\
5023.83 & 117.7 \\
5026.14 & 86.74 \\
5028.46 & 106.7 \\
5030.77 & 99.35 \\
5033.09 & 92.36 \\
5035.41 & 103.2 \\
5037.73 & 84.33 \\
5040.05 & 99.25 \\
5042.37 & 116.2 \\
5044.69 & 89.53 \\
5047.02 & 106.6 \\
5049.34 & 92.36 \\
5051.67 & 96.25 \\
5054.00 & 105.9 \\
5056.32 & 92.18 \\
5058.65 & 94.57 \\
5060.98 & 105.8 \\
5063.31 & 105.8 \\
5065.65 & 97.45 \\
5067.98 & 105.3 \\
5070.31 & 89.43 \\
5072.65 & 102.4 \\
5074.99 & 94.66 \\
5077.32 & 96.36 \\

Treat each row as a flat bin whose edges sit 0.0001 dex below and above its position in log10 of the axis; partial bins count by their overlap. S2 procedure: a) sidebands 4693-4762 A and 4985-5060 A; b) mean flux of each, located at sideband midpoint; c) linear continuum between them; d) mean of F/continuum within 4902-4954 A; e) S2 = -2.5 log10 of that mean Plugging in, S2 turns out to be 0.26 mag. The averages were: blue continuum 107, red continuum 176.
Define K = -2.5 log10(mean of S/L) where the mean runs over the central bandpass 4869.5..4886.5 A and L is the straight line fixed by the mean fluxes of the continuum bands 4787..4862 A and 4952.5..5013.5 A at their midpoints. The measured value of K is 0.37 mag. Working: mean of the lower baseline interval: 115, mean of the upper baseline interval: 218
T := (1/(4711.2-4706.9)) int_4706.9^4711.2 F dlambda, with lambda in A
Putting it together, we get 103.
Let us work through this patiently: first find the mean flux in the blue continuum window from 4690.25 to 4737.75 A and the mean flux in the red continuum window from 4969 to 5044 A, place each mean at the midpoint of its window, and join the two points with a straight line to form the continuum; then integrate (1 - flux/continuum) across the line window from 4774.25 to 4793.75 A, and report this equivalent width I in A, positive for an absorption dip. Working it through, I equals 1.8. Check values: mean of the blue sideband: 108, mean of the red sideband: 180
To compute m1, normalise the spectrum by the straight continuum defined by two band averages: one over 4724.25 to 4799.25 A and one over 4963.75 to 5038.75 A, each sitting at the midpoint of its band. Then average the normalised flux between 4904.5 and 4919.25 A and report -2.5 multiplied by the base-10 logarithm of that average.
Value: 0.34 mag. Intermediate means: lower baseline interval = 110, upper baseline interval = 183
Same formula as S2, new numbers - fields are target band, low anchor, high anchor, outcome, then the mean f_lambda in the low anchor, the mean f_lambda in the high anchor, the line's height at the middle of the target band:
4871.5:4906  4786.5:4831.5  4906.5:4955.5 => 0.12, 111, 125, 120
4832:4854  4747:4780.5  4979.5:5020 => 0.27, 111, 242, 155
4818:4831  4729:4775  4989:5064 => 0.13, 108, 174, 126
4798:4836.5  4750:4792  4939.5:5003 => 0.11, 110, 170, 124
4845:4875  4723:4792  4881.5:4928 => -0.11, 110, 110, 110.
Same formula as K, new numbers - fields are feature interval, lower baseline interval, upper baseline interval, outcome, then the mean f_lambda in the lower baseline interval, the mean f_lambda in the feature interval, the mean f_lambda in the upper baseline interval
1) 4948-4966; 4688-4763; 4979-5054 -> -0.19 mag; 108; 194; 177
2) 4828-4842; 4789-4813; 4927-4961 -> 0.04 mag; 109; 114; 148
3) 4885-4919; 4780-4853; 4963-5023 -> 0.39 mag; 113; 110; 205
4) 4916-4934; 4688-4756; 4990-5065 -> 0.32 mag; 108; 112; 174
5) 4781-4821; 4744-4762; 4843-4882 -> 0.01 mag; 105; 111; 119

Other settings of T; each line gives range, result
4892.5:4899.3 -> 110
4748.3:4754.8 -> 109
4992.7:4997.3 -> 233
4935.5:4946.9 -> 122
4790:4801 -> 108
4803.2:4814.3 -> 111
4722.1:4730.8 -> 112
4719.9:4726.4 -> 107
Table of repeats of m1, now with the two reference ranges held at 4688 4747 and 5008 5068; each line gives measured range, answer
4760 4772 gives 0.05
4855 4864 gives -0.13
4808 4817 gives 0.01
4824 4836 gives 0.05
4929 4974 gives -0.21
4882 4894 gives 0.12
